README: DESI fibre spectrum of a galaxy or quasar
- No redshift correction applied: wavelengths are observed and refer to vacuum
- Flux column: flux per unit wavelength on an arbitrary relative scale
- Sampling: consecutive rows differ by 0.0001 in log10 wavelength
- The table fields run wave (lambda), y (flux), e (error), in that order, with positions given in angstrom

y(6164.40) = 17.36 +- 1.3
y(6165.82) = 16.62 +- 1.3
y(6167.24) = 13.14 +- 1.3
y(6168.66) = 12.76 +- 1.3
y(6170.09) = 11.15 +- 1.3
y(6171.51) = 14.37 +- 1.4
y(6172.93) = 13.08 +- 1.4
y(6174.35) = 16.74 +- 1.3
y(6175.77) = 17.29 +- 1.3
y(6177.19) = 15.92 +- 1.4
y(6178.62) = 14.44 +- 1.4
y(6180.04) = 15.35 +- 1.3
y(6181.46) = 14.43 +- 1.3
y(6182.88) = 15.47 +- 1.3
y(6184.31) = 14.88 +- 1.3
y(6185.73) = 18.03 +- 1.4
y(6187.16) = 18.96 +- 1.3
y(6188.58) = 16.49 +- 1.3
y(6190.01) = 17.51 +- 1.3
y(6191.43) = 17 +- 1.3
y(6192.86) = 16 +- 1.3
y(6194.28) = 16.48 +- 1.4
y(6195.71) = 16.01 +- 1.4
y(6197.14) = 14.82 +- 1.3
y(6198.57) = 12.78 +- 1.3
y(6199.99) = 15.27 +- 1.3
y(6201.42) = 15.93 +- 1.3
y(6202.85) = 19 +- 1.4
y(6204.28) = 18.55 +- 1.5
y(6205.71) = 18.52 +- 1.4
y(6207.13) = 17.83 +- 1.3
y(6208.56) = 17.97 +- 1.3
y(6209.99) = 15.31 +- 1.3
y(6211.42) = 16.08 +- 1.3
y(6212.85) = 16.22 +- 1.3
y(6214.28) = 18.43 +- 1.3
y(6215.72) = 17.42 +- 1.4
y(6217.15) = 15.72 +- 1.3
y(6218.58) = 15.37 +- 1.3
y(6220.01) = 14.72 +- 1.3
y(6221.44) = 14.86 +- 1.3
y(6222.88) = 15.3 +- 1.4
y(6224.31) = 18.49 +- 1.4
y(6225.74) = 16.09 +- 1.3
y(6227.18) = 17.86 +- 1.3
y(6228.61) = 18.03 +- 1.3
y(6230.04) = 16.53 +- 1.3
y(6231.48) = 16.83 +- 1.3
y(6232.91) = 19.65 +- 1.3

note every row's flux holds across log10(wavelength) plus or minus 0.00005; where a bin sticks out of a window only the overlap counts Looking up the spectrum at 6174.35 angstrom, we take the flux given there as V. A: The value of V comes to 16.74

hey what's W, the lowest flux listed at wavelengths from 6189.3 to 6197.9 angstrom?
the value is 14.82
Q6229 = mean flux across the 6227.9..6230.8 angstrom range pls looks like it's 17.3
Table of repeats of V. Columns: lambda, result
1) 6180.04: 15.35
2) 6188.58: 16.49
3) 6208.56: 17.97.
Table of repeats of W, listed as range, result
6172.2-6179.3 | 13.08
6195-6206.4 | 12.78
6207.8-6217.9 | 15.31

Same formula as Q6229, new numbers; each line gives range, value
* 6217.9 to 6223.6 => 15.1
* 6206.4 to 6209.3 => 17.9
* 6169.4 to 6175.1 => 13.9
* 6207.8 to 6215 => 16.8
